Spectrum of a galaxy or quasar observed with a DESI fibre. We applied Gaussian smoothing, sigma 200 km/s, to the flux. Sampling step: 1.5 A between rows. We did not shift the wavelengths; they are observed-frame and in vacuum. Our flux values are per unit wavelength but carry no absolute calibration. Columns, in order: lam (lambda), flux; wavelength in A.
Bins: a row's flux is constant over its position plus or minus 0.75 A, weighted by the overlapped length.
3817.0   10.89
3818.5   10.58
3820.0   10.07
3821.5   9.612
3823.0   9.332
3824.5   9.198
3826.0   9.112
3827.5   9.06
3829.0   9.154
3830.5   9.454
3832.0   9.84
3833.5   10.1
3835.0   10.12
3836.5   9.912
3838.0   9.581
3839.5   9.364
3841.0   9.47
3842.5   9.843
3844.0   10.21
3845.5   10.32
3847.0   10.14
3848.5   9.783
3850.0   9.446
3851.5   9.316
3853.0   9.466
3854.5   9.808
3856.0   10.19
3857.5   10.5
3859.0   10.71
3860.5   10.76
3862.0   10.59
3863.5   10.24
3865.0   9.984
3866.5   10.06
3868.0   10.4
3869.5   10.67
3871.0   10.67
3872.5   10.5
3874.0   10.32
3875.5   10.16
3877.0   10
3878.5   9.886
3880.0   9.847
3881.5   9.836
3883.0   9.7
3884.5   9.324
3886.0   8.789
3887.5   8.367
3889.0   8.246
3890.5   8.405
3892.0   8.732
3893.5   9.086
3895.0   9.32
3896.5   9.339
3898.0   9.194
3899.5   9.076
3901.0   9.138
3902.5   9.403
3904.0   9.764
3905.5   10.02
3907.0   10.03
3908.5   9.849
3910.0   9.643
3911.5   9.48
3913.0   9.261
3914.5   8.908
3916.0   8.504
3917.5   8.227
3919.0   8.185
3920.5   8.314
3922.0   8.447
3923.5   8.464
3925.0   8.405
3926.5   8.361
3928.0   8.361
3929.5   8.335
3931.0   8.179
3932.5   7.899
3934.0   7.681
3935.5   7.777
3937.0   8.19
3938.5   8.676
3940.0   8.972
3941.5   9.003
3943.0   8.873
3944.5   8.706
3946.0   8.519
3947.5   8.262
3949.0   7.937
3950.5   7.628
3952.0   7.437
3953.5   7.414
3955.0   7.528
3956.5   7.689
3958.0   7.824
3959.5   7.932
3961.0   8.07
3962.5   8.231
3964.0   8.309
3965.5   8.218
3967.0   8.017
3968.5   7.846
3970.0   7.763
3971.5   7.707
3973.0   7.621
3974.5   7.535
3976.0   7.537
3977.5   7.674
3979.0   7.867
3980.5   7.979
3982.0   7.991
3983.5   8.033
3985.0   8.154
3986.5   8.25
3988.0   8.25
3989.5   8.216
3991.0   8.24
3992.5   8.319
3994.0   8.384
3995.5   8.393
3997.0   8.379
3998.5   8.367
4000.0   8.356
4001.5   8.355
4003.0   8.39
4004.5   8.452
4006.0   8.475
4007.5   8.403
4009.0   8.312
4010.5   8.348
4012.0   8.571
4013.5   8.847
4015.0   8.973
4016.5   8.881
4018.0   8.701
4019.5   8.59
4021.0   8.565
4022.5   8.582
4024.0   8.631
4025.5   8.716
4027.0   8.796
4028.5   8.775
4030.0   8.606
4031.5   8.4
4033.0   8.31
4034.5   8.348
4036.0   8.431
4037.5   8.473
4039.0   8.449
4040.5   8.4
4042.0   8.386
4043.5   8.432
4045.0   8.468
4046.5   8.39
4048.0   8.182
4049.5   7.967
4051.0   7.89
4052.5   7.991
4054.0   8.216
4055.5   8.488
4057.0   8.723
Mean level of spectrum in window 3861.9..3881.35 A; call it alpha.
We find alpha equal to 10.2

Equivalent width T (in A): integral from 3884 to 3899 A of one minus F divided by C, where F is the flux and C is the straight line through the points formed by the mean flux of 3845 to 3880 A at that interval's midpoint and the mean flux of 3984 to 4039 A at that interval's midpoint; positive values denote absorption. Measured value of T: 1.46 A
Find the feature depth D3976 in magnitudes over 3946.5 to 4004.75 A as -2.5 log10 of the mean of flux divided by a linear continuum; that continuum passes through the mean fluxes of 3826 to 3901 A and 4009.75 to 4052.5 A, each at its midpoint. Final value 0.114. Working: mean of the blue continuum 9.73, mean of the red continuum 8.49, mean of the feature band 8.01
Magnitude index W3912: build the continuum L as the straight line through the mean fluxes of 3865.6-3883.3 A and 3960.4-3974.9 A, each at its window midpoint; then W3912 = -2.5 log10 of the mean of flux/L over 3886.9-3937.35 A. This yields 0.059 mag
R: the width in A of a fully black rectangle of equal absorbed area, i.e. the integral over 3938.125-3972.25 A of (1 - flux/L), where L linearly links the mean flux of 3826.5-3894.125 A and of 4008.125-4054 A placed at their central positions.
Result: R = 3.6 A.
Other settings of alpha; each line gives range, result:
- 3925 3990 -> 8.06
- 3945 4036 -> 8.22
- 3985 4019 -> 8.44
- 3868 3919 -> 9.44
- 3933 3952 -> 8.31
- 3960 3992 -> 7.98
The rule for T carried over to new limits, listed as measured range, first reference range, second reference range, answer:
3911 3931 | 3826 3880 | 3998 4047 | 1.8 A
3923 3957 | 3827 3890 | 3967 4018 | 2.6 A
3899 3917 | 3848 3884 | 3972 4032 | 0.3 A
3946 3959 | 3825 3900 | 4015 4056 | 1.9 A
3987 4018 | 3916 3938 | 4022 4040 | 0.0 A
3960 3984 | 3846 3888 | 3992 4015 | 2.5 A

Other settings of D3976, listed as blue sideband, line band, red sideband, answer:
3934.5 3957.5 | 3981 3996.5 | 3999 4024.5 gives 0.03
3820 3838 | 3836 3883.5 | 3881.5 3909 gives -0.07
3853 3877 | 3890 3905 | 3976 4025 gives 0.08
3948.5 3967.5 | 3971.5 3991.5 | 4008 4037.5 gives 0.03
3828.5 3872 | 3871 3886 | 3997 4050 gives -0.02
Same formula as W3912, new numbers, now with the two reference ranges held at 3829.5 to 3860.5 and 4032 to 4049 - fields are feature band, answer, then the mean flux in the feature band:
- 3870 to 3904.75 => 0.01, 9.45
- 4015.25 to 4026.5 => -0.02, 8.68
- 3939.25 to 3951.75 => 0.08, 8.45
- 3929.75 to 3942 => 0.11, 8.28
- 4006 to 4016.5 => 0.00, 8.59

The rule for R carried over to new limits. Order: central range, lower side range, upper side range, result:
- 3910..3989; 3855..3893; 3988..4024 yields 7.84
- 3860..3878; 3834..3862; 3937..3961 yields -1.44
